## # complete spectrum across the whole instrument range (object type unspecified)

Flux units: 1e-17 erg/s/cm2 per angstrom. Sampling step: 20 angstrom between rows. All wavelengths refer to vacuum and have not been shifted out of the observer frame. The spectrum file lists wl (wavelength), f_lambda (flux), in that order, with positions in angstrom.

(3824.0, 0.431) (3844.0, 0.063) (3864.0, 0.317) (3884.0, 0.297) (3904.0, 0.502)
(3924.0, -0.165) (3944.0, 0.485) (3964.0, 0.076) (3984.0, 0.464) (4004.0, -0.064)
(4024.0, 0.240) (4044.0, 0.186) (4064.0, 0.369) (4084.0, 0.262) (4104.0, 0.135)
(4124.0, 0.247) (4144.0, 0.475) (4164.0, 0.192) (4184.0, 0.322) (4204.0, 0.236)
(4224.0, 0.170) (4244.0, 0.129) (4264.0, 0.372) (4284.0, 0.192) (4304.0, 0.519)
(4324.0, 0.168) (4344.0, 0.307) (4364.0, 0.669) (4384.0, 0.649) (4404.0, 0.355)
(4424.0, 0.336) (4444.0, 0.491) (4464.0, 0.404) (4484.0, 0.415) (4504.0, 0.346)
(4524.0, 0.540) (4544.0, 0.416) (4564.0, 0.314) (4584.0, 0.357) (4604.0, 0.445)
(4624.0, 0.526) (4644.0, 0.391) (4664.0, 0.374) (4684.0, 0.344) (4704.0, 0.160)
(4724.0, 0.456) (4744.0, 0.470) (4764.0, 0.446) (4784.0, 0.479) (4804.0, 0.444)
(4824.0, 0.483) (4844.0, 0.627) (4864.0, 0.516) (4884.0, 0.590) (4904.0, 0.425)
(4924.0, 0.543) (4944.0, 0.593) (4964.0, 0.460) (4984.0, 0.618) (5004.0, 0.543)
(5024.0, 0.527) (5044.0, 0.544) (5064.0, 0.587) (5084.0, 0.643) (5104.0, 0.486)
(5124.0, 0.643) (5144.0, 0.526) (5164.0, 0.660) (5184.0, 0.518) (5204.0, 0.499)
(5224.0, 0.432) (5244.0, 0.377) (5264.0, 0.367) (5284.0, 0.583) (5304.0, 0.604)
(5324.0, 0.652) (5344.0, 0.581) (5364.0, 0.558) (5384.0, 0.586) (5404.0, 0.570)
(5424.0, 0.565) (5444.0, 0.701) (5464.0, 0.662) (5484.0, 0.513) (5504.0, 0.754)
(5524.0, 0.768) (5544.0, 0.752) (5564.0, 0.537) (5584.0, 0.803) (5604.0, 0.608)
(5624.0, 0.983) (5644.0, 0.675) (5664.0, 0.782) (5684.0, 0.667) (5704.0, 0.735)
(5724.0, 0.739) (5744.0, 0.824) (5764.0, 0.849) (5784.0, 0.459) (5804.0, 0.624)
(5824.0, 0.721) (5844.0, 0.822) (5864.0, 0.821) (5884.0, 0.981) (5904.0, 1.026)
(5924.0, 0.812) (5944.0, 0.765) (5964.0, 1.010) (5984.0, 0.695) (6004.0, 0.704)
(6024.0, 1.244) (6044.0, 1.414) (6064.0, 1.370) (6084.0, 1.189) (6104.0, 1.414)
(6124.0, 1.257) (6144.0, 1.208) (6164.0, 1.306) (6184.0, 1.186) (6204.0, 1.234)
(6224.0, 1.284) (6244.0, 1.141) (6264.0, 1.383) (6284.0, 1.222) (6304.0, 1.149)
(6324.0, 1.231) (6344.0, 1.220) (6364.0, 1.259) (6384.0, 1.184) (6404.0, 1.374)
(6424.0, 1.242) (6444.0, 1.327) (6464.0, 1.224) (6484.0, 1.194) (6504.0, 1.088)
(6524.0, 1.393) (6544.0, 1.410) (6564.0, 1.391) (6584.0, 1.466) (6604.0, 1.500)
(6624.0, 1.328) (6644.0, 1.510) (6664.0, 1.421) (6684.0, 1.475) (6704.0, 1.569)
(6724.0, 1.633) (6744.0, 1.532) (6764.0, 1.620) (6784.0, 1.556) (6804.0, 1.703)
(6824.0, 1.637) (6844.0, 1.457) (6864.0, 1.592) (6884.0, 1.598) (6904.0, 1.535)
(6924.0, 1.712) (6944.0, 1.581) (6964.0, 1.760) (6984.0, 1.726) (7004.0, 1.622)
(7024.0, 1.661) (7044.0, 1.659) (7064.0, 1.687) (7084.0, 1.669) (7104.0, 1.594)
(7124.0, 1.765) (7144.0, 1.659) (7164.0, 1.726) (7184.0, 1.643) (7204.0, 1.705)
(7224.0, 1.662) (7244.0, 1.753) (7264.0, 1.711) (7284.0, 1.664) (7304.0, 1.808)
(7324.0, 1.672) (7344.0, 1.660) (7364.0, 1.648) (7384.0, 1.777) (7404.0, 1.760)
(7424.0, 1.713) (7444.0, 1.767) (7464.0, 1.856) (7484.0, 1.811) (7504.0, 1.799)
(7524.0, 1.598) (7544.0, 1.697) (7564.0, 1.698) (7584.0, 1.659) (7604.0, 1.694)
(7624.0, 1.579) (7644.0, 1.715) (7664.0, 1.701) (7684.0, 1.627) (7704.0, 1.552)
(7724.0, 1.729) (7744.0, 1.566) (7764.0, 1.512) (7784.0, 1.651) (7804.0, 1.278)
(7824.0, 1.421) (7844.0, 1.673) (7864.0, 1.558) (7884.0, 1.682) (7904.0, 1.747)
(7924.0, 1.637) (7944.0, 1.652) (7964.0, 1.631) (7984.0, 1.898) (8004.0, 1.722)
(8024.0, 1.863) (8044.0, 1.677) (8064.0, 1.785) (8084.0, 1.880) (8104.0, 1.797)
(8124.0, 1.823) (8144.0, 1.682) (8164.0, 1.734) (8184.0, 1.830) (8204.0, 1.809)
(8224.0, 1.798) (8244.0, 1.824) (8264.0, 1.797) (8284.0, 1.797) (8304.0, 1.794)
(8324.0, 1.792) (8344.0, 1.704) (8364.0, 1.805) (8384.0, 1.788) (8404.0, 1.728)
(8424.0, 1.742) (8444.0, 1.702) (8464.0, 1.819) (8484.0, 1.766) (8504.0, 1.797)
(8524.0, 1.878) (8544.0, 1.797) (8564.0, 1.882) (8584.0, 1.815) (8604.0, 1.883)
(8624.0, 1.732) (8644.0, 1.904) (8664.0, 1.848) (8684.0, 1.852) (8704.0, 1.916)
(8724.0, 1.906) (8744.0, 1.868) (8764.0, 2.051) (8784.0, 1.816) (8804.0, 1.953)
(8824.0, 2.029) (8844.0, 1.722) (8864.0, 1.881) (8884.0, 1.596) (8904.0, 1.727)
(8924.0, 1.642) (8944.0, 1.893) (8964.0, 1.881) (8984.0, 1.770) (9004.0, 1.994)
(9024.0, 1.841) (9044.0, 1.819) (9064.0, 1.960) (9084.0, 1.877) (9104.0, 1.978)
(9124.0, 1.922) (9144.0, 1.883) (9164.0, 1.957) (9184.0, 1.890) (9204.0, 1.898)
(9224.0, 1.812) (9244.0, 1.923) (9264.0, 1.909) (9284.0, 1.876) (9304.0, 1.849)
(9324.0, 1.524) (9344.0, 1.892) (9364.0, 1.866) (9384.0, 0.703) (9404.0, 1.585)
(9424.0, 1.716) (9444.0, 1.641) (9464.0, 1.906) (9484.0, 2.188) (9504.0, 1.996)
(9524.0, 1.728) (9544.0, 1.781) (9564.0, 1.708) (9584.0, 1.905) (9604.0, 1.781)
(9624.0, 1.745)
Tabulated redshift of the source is 0.51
